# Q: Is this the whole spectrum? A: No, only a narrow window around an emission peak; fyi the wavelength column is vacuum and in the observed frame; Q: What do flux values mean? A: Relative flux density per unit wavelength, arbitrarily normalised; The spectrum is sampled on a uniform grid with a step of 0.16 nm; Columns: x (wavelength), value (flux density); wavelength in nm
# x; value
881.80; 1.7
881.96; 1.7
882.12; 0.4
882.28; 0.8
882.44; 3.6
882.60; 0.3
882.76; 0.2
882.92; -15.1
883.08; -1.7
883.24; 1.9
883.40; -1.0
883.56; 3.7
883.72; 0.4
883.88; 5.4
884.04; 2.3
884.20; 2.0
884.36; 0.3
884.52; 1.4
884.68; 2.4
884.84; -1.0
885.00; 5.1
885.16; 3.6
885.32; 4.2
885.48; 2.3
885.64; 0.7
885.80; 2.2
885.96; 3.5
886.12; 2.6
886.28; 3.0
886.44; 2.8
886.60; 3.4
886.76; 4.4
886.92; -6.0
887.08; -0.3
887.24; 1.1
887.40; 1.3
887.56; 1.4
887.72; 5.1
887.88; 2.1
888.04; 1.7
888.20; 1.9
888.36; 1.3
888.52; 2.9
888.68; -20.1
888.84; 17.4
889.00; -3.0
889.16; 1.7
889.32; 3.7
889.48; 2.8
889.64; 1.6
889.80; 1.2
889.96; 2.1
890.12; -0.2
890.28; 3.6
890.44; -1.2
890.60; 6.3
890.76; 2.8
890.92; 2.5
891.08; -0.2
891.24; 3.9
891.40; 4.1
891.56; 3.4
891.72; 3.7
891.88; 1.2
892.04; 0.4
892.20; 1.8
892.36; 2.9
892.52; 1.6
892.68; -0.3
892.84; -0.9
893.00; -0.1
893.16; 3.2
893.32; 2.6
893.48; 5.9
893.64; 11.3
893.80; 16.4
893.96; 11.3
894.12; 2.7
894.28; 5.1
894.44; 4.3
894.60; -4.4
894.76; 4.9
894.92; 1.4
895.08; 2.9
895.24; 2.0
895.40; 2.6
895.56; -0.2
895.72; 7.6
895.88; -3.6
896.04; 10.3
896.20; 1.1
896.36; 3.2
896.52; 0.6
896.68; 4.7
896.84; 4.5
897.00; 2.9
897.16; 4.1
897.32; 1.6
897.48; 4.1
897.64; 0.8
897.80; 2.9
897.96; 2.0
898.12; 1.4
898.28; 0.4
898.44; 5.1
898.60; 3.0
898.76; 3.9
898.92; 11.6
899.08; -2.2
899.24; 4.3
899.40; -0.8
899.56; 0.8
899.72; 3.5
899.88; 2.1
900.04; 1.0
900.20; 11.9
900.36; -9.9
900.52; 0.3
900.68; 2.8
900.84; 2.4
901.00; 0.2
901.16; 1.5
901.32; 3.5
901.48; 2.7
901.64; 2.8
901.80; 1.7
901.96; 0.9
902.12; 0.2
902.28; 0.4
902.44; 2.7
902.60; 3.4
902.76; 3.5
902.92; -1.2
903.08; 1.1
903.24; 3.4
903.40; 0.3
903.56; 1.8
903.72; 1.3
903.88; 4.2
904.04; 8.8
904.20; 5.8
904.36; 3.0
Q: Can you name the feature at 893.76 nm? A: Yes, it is Hbeta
